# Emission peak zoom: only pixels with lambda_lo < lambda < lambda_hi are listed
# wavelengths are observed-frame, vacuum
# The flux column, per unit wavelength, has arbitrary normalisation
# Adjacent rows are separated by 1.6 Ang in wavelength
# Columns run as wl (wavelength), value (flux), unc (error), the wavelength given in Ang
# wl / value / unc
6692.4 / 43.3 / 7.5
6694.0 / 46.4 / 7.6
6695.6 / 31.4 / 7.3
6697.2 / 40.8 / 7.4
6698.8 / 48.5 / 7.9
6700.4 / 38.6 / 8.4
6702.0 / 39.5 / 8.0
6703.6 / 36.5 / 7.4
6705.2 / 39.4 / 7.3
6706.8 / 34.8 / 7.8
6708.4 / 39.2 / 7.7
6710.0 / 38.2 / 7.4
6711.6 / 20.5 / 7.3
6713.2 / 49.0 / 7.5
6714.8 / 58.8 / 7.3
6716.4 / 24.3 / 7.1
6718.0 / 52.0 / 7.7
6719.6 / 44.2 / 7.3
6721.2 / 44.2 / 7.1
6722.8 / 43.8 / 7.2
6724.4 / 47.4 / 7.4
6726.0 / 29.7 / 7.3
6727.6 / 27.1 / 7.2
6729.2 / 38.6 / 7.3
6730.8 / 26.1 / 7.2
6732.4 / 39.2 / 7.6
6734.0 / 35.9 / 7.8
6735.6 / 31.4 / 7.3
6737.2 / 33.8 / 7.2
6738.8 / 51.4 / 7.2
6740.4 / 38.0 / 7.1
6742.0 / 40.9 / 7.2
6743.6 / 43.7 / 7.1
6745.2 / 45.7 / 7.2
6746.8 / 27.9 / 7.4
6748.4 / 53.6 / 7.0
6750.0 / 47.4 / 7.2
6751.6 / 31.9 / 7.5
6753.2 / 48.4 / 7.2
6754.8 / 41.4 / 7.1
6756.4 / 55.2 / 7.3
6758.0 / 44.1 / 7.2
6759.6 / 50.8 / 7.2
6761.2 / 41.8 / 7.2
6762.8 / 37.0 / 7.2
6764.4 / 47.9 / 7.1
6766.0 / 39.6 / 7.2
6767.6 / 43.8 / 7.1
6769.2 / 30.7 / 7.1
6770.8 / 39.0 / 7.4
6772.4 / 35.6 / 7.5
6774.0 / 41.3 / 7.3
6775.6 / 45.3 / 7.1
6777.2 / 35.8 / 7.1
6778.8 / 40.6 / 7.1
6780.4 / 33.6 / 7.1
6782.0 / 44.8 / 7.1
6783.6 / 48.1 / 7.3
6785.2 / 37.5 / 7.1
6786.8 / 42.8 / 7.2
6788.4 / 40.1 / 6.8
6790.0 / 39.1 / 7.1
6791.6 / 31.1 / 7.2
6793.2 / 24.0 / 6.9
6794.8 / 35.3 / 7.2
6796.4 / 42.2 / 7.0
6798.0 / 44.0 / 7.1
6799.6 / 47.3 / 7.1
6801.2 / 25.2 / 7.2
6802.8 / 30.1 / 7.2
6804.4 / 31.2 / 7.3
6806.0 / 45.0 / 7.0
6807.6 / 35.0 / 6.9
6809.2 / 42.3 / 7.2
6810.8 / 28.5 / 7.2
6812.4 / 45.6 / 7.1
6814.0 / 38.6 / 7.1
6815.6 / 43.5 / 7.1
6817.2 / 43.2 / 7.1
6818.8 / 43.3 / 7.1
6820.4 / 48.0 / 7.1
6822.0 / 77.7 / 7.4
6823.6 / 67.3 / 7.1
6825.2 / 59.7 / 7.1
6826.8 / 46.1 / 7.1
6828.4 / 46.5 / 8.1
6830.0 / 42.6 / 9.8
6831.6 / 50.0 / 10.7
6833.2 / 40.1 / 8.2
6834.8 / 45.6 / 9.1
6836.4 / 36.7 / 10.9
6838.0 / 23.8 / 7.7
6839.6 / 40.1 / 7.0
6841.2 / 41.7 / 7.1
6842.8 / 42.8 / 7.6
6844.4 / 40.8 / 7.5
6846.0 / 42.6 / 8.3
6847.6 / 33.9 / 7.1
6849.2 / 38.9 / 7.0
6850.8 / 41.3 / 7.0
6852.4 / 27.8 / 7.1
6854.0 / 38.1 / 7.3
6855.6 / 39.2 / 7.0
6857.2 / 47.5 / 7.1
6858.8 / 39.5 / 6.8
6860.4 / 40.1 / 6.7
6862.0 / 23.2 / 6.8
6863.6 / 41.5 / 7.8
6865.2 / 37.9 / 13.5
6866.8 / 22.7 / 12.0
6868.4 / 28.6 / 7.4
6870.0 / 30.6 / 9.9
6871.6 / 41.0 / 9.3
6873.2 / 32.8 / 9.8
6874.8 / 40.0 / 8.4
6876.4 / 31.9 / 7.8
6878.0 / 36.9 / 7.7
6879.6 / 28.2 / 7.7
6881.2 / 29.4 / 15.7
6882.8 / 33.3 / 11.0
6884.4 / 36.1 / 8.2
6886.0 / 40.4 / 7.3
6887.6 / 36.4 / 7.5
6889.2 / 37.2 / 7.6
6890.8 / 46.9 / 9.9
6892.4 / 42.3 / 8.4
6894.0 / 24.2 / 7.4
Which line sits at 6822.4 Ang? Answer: [O III]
